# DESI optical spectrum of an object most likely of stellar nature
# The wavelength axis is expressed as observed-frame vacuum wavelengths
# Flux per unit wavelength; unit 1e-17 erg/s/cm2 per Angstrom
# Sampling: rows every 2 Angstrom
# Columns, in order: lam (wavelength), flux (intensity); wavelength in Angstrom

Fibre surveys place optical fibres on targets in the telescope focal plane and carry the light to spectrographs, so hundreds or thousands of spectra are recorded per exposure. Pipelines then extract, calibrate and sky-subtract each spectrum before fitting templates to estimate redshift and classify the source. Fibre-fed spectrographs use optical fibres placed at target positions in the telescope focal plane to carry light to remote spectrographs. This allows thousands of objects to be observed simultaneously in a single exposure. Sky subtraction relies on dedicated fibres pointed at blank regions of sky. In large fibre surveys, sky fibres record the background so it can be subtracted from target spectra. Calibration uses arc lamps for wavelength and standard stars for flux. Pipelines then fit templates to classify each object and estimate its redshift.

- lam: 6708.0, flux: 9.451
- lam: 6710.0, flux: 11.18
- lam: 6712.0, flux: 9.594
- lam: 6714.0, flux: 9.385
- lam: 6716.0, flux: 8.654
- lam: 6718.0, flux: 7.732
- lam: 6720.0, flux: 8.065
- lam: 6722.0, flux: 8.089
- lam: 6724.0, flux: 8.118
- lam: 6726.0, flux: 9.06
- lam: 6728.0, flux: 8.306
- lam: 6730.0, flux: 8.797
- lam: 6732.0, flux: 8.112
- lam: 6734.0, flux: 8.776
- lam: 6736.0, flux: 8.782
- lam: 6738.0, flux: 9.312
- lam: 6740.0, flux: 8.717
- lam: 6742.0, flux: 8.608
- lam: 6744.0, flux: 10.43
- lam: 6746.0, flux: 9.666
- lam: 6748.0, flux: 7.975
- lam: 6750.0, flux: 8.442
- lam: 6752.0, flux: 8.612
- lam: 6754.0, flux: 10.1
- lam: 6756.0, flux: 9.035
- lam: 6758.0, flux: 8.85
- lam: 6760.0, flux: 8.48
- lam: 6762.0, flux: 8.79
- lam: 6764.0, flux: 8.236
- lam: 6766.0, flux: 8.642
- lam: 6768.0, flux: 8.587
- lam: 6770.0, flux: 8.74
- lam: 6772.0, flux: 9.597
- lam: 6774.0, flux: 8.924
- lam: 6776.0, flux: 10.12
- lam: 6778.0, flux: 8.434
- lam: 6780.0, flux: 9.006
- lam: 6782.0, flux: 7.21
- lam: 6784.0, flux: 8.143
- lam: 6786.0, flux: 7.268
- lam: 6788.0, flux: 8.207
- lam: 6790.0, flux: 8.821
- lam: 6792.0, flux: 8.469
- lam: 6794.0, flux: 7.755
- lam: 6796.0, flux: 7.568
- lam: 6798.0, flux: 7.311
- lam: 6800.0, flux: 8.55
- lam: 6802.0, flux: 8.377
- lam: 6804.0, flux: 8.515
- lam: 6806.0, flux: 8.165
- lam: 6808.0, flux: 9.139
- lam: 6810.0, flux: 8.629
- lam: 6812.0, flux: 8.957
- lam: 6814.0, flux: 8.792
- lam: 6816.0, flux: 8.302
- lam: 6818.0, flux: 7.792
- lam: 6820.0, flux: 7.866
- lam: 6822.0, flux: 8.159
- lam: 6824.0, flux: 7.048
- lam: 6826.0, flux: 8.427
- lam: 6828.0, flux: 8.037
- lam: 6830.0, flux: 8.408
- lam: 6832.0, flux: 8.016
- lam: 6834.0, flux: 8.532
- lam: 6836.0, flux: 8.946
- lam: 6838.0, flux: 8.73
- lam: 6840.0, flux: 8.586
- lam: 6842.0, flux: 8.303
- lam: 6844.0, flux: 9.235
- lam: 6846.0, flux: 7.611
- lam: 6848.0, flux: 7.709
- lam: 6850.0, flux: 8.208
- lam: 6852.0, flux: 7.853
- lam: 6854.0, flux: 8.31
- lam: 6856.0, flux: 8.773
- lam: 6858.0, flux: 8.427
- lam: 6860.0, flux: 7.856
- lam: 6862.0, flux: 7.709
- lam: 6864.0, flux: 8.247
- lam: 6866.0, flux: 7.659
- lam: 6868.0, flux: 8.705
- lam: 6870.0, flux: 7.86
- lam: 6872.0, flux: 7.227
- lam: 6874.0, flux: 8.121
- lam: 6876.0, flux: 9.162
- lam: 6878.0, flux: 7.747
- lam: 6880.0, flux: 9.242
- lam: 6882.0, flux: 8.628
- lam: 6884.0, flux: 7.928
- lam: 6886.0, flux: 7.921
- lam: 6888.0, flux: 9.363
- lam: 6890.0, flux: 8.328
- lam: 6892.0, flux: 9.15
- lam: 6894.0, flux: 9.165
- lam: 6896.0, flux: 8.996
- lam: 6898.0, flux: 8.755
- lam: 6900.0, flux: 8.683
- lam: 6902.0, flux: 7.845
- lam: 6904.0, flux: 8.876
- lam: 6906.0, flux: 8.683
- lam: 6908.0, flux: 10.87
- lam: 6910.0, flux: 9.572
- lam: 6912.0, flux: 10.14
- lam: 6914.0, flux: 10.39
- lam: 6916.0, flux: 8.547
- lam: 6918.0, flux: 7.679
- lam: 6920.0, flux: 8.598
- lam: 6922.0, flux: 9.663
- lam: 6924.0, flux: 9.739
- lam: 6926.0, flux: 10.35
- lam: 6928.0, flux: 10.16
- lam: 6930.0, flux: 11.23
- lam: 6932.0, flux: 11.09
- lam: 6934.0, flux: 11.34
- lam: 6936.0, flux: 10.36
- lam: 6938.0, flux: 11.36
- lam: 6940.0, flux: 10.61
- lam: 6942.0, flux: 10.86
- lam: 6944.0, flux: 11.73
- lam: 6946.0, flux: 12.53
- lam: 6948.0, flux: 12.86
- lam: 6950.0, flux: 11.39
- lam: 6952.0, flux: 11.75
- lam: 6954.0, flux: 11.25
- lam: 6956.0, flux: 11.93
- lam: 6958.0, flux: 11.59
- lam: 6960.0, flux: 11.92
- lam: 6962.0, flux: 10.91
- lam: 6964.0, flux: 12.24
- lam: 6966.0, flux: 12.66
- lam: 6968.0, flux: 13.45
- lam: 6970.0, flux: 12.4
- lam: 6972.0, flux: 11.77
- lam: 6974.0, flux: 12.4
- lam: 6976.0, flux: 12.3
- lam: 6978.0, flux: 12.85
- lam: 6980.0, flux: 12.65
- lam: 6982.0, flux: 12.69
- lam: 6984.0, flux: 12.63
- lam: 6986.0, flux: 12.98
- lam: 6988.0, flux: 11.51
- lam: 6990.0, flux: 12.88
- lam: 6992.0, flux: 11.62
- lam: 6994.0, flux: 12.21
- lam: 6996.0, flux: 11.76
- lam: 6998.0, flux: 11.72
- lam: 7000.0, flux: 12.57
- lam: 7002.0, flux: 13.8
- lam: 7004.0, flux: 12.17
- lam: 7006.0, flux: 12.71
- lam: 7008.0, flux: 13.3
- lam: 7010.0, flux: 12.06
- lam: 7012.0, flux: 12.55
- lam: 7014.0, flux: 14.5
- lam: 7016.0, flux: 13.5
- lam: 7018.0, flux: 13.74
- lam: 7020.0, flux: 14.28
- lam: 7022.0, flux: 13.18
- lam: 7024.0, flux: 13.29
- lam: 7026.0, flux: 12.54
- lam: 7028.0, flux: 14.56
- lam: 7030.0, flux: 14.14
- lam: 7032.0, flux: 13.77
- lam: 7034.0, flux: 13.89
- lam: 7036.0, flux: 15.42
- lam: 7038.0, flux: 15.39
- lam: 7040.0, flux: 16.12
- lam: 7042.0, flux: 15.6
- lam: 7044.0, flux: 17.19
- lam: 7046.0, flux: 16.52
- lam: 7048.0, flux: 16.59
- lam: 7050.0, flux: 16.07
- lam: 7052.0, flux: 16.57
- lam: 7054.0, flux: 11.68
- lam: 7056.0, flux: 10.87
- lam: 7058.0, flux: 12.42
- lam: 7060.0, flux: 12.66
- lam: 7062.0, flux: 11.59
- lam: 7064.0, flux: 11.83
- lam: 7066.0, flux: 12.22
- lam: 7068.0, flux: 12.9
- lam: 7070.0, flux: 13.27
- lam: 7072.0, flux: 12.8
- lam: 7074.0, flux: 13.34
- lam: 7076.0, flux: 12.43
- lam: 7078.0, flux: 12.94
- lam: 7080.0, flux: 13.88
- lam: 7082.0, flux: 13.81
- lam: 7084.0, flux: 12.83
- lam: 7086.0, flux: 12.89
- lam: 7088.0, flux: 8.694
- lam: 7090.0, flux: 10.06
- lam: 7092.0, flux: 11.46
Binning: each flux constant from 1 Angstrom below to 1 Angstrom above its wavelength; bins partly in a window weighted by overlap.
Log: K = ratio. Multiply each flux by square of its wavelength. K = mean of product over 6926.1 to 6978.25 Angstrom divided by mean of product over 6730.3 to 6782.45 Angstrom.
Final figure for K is 1.40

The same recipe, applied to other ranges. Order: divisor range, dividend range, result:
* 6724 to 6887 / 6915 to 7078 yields 1.57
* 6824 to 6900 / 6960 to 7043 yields 1.63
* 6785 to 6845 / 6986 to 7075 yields 1.73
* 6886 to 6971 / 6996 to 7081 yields 1.35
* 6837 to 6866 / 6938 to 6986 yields 1.51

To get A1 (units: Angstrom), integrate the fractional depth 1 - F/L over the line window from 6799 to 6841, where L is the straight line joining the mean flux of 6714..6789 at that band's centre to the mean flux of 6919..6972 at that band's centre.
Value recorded 5.35 Angstrom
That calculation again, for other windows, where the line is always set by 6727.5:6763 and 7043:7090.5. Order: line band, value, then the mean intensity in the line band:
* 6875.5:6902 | 5.3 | 8.66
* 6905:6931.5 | 3.6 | 9.69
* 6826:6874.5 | 9.8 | 8.22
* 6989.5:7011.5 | -0.2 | 12.4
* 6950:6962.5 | 0.2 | 11.6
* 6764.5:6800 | 3.7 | 8.4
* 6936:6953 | 0.0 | 11.6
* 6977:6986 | -0.5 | 12.7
